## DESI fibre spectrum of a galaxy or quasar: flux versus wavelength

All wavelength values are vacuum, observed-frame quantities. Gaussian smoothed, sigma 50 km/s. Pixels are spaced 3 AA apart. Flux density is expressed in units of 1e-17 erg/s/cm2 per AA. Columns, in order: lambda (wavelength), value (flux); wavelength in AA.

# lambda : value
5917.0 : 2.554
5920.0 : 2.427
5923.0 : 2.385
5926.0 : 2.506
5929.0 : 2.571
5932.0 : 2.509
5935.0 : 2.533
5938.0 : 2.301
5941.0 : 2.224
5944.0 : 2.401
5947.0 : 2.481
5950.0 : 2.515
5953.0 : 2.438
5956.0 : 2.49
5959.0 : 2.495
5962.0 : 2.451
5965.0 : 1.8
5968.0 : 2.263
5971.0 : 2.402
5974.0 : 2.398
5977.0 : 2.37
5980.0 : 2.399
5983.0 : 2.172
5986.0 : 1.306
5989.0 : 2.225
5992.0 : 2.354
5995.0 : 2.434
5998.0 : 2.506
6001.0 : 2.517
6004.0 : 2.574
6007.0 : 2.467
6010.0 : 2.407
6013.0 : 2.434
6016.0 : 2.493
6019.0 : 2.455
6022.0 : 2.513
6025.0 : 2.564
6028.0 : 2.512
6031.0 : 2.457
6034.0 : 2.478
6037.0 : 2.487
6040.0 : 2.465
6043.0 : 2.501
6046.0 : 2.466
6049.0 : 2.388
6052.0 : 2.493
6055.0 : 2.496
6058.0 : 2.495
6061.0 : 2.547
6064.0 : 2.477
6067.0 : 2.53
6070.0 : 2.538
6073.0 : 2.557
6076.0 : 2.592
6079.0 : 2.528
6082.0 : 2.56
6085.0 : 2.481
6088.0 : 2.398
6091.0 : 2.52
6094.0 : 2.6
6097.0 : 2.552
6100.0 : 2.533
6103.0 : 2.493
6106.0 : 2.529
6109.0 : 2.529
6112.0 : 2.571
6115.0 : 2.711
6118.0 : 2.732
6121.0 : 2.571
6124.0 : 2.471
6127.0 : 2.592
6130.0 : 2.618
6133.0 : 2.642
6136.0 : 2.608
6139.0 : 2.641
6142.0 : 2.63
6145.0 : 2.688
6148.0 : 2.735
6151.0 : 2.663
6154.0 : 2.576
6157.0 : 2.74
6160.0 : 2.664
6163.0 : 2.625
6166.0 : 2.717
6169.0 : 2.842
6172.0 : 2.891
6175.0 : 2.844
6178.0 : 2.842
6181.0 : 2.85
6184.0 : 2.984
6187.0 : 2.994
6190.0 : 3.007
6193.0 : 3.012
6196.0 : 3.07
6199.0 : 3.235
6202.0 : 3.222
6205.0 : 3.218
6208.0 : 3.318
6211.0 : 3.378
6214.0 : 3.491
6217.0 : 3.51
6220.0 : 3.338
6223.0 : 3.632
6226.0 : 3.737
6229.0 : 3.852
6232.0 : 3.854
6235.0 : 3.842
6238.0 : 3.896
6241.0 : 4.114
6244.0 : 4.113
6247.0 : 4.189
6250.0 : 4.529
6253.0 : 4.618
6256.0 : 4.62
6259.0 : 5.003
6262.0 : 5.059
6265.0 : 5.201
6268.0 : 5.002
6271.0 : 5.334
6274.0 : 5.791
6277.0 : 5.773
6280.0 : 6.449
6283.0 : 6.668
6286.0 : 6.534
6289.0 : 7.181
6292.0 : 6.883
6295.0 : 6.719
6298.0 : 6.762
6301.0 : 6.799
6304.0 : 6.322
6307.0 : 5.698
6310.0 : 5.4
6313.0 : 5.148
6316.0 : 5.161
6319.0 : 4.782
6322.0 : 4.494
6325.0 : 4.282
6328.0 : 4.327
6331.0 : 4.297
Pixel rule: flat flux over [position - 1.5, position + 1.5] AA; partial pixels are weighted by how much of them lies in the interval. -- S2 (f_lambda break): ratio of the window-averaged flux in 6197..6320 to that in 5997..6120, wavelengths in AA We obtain 1.9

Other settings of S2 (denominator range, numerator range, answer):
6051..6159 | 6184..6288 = 1.65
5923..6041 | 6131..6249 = 1.32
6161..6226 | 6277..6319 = 2.00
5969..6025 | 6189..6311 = 2.00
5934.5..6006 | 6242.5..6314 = 2.43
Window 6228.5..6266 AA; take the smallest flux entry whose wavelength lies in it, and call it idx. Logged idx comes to 3.842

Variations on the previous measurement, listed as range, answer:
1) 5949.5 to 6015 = 1.306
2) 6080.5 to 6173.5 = 2.398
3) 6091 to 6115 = 2.493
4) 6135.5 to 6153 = 2.608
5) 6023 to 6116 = 2.388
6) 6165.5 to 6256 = 2.717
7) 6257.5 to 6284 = 5.002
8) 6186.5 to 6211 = 2.994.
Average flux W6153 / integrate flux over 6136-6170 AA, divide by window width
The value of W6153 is 2.68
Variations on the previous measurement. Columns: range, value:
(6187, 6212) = 3.17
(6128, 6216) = 2.89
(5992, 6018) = 2.47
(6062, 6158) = 2.58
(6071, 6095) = 2.53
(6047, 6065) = 2.48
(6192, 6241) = 3.5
